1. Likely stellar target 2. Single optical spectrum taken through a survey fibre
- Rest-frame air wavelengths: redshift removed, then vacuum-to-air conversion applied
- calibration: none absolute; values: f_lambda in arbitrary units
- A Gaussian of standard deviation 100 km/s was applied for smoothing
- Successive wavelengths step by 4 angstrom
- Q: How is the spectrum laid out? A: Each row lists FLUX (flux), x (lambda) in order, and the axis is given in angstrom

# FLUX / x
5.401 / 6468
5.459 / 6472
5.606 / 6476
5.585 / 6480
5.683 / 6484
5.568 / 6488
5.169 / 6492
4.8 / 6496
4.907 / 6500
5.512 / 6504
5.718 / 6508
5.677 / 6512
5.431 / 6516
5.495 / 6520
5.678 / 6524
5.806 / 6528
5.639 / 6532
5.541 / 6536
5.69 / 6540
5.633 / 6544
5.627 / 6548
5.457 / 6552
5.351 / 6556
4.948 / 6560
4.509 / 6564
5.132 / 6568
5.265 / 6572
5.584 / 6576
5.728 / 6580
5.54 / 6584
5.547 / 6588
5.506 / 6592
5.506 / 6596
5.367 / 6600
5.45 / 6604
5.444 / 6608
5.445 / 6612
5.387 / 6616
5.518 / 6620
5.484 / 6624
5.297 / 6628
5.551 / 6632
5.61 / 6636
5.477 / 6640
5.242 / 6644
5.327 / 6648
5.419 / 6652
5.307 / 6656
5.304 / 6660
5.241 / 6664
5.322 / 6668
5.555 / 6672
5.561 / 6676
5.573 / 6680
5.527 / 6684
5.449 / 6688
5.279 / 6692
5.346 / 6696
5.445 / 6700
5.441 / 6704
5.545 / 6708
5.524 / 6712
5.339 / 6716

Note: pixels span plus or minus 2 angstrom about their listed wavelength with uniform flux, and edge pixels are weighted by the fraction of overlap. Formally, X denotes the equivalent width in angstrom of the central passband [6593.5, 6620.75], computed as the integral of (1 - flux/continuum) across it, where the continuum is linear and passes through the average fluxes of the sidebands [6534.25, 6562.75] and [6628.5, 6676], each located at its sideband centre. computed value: -0.13 angstrom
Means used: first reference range 5.44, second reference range 5.4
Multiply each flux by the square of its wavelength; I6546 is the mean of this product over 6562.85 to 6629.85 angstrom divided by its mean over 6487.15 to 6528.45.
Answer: 1.0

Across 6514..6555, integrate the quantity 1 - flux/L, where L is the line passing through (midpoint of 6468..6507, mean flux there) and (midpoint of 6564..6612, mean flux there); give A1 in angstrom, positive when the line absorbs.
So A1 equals -1.5 angstrom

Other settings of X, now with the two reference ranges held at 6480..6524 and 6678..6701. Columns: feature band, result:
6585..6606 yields -0.20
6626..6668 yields 0.44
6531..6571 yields 0.58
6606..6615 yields -0.02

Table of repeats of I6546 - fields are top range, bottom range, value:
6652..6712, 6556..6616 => 1.04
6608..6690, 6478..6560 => 1.03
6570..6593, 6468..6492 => 1.03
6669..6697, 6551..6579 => 1.09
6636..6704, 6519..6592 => 1.03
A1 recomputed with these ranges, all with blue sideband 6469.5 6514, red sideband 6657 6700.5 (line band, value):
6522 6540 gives -0.8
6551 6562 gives 0.4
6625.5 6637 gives -0.1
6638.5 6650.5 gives 0.2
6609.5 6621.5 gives -0.1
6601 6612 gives 0.0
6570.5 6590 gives -0.4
